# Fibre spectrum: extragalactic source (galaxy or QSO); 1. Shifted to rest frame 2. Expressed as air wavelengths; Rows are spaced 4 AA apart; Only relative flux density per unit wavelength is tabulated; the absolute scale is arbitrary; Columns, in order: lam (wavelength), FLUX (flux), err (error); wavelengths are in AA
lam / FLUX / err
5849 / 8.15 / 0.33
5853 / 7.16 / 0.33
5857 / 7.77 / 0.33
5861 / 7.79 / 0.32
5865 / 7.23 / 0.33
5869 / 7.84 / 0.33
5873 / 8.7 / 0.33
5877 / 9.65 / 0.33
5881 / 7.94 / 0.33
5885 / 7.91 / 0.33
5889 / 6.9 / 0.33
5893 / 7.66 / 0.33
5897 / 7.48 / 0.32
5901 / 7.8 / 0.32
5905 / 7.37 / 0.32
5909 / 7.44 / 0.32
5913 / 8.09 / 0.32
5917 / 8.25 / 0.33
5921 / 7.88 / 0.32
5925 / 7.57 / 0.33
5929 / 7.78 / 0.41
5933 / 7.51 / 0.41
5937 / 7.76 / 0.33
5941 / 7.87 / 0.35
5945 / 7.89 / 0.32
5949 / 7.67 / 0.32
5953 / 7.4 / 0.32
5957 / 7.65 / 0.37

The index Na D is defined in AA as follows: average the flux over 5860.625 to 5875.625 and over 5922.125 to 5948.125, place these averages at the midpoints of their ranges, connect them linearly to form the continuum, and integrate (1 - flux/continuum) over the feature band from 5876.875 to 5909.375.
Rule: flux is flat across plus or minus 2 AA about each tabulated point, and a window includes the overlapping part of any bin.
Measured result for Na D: 0.7 AA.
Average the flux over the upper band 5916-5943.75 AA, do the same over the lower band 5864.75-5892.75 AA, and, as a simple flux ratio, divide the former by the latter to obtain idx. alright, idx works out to 0.97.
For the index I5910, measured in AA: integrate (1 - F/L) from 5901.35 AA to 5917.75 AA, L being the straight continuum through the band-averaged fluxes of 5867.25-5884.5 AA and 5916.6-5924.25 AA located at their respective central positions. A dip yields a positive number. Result 0.7 AA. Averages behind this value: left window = 8.49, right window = 7.95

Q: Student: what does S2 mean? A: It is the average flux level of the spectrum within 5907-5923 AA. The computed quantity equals 7.92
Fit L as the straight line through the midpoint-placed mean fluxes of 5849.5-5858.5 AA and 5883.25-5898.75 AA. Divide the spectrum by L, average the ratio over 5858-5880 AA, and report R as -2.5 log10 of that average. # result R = -0.09 mag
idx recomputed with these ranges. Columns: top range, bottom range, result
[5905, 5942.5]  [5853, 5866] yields 1.03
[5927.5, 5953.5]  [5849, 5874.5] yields 0.99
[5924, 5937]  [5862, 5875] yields 0.97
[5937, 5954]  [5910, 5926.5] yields 0.98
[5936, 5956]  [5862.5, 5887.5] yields 0.94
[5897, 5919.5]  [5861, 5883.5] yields 0.94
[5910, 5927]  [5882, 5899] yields 1.05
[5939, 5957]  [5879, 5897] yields 1.01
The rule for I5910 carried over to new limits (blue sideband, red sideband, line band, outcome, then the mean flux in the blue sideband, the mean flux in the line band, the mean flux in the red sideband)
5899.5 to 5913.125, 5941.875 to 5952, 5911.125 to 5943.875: -0.66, 7.61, 7.84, 7.75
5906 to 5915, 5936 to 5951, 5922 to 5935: 0.21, 7.72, 7.64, 7.8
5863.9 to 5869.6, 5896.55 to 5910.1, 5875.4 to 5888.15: -1.36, 7.51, 8.32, 7.53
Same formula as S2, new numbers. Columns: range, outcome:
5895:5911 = 7.52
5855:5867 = 7.6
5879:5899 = 7.58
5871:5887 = 8.55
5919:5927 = 7.72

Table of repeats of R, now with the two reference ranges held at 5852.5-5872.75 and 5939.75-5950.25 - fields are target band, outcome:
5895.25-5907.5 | 0.028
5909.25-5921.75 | -0.032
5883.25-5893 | 0.040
